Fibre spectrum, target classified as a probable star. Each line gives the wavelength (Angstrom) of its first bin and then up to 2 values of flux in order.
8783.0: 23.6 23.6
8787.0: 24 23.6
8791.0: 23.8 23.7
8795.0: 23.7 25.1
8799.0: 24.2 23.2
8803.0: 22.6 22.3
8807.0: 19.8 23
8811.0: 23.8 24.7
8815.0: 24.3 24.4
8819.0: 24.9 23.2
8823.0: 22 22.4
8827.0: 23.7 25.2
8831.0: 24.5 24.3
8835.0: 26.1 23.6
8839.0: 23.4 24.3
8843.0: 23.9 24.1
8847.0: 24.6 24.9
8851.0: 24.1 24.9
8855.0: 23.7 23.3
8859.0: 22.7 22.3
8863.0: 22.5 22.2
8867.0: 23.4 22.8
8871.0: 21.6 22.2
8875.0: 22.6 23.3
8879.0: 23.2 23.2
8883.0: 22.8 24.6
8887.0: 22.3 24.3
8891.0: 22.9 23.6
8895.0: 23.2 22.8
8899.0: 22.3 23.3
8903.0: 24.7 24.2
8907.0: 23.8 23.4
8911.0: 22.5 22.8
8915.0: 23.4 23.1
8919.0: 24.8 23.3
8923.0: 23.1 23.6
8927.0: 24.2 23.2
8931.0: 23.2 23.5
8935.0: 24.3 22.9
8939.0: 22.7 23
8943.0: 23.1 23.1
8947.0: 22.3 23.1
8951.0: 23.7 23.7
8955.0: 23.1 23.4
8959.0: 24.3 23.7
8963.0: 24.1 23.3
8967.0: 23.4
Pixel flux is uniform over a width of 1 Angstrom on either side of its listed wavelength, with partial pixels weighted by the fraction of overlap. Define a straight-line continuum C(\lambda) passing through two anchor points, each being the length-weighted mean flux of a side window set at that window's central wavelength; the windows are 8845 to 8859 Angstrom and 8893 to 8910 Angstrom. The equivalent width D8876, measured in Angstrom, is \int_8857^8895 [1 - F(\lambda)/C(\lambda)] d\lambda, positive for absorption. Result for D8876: 1.4 Angstrom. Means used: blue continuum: 24.1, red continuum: 23.5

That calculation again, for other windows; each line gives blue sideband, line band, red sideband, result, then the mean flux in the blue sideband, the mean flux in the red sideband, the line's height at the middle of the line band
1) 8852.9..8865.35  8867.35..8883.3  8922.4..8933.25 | 0.26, 23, 23.5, 23.1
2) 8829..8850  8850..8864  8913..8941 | 0.50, 24.4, 23.4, 24.2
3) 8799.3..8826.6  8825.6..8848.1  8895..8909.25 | -1.02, 23.2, 23.5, 23.2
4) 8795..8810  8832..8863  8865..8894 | -1.31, 22.9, 23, 23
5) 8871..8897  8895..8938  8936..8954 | -0.66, 23.1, 23.1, 23.1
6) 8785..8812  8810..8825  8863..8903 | -0.36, 23.3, 23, 23.2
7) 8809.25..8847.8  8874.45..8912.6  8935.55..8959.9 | 0.45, 24.1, 23.2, 23.6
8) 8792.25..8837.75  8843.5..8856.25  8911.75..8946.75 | -0.41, 23.7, 23.3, 23.6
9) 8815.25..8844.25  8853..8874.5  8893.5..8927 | 0.89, 24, 23.4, 23.8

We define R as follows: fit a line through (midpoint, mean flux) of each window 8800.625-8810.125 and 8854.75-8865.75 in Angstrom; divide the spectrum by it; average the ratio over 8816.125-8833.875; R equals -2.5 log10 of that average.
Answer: -0.07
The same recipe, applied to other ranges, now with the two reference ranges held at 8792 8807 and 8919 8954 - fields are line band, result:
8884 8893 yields -0.01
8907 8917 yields 0.01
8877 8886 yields -0.01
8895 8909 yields -0.01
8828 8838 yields -0.06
